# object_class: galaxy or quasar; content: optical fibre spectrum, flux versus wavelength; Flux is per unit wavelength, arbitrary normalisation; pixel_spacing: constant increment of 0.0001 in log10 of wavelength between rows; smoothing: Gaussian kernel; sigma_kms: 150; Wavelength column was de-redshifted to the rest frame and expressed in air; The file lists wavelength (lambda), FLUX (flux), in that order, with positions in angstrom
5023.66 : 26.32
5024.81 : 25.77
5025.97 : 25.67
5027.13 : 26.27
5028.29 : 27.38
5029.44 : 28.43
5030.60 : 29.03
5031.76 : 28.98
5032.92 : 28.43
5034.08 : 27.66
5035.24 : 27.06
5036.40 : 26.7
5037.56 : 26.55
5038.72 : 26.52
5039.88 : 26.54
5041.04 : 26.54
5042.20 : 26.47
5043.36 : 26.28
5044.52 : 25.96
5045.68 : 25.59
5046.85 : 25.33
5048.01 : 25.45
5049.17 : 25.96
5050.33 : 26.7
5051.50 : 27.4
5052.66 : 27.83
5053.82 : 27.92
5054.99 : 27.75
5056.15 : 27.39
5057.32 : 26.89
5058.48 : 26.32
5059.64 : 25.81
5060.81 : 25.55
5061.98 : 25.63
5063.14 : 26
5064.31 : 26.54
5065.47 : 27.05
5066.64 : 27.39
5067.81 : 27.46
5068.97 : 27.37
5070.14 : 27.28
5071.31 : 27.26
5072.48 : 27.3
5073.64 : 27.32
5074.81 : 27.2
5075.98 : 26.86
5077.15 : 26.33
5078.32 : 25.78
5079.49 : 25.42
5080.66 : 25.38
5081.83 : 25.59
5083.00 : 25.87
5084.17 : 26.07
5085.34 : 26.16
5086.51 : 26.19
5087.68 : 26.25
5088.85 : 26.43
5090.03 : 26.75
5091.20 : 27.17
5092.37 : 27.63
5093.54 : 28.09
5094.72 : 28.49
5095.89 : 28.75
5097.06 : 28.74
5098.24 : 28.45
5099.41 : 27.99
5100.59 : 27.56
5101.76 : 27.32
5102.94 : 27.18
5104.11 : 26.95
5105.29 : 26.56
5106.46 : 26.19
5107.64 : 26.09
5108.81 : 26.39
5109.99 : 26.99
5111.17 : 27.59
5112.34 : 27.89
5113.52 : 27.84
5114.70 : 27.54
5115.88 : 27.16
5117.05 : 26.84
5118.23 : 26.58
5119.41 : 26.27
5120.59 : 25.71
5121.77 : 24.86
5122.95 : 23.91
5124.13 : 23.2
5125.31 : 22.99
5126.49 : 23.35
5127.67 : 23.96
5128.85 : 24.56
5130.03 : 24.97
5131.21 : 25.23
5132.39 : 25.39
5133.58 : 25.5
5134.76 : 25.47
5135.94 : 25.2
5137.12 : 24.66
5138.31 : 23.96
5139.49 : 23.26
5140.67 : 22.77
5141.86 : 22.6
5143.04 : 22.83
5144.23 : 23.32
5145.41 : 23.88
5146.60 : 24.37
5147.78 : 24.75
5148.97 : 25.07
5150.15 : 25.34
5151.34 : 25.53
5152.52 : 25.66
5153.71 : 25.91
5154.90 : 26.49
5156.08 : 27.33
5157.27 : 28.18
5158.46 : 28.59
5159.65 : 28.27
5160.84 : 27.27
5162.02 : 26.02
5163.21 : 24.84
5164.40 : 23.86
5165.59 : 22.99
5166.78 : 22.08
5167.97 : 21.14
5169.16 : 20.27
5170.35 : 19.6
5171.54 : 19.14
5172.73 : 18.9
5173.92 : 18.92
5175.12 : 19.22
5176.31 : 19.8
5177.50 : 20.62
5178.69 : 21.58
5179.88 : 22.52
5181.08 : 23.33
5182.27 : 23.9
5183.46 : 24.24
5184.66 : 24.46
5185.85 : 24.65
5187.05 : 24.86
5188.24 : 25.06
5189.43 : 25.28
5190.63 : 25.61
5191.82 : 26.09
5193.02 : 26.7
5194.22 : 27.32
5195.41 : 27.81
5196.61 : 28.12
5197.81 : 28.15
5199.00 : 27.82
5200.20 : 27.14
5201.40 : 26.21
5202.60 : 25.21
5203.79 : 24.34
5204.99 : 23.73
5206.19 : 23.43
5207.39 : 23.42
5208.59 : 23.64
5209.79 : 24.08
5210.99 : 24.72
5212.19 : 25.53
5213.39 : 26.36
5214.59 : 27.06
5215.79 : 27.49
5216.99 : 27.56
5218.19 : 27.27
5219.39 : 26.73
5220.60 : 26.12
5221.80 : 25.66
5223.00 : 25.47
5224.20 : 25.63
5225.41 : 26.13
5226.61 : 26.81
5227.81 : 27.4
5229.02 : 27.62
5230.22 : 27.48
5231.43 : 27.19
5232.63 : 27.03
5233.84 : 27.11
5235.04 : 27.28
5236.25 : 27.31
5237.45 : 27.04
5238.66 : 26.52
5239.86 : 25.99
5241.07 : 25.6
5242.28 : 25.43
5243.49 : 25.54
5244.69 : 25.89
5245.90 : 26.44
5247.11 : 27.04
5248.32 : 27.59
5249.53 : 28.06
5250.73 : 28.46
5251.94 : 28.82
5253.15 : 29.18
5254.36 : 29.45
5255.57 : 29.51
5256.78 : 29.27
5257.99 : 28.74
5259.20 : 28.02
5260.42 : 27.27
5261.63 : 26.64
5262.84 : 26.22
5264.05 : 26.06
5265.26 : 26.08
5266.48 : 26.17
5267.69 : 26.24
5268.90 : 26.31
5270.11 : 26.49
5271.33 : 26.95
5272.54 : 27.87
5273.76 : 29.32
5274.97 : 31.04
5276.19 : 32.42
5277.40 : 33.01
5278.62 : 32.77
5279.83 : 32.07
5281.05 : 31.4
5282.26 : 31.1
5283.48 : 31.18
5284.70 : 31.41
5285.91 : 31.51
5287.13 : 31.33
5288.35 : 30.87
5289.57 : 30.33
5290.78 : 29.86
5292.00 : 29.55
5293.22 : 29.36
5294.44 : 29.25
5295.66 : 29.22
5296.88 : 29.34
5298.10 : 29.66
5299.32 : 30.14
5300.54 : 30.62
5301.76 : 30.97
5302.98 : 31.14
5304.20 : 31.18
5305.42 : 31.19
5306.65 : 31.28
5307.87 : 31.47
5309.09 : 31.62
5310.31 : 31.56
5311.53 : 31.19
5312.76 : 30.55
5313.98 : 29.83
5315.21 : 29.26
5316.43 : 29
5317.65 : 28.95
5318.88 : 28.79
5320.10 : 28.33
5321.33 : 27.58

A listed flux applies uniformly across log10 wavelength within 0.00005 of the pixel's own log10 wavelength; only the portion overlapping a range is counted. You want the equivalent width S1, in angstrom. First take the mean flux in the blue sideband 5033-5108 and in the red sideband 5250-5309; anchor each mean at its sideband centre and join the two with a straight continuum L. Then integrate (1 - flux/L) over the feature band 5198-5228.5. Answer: 3.03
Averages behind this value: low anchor 26.8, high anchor 29.6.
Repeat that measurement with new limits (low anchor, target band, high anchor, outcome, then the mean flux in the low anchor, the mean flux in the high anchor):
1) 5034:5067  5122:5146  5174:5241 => 1.8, 26.6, 25.5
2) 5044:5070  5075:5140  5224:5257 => 1.5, 26.6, 27.2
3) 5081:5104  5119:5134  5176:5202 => 1.1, 27.2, 25.1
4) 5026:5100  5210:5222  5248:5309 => 1.0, 26.9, 29.5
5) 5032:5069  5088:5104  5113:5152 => -1.3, 26.7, 24.8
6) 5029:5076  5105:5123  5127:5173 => -0.9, 26.9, 24.4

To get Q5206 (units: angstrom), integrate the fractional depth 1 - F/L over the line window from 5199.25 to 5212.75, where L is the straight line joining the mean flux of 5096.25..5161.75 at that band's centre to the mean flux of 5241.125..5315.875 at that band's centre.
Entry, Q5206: 1.39 angstrom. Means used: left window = 25.8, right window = 29.3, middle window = 24.7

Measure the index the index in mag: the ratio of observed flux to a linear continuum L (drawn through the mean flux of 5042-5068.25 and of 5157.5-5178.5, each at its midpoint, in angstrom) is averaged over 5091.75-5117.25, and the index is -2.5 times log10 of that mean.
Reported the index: -0.11 mag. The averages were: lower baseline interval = 26.5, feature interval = 27.5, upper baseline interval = 22.5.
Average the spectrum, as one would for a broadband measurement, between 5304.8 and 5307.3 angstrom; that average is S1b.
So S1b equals 31.2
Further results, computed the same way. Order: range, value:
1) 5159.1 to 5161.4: 27.7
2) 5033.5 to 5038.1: 27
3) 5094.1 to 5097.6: 28.7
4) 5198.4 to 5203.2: 26.6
